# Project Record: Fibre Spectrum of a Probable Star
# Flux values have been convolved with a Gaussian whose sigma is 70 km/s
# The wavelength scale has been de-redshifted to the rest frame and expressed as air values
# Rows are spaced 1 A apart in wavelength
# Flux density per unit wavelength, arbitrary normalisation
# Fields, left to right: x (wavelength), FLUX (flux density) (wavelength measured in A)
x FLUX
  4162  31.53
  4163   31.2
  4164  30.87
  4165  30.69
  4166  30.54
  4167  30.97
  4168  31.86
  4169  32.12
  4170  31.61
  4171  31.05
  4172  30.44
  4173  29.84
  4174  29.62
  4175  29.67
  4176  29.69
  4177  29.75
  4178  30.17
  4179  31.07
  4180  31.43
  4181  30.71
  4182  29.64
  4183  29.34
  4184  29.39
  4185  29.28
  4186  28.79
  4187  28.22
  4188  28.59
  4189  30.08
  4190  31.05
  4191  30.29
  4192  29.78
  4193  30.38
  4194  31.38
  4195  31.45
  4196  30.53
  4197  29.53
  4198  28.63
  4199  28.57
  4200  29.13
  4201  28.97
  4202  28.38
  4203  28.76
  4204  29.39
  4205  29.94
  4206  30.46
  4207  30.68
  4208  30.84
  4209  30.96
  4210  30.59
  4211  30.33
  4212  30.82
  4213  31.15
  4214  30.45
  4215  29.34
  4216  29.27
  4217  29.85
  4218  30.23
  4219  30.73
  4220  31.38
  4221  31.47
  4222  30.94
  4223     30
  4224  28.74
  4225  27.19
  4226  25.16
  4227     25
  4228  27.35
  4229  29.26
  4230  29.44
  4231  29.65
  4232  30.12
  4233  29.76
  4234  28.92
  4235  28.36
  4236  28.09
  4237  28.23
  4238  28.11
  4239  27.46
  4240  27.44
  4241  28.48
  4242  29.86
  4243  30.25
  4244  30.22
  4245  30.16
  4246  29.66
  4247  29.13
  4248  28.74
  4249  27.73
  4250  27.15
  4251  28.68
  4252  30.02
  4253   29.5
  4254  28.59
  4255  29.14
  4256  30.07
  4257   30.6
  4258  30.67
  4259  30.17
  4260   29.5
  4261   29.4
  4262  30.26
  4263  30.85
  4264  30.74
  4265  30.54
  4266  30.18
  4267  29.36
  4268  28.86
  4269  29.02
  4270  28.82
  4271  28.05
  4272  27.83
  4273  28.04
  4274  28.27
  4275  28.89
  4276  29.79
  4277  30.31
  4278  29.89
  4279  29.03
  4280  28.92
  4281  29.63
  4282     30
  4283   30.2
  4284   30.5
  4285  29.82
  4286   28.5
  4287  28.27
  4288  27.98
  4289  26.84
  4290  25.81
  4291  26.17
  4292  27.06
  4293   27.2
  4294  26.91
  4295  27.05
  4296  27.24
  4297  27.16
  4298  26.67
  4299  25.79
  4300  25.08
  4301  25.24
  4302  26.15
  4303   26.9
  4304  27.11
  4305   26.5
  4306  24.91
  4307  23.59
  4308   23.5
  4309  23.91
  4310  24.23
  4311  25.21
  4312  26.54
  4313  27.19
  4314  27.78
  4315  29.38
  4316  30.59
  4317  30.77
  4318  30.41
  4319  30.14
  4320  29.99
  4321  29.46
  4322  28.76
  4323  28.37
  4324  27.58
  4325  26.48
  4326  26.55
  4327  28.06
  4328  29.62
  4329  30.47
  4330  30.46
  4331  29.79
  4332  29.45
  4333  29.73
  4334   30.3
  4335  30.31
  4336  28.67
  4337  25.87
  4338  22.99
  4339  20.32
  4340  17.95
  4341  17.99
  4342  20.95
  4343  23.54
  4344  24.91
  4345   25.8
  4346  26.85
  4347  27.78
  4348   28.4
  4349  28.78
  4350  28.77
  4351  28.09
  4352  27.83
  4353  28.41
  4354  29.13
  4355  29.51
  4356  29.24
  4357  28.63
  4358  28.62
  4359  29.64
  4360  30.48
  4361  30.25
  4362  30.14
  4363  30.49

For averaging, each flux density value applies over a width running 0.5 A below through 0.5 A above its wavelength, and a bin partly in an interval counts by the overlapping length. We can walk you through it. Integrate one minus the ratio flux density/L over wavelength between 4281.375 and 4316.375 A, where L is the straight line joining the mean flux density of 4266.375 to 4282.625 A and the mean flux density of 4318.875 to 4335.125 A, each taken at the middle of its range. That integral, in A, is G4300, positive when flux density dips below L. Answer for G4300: 2.6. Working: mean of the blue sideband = 29.1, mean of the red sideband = 29.1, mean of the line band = 26.9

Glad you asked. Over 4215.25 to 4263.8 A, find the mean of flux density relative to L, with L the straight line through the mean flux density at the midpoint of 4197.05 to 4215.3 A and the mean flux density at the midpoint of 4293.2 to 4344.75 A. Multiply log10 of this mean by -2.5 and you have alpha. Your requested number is -0.01 mag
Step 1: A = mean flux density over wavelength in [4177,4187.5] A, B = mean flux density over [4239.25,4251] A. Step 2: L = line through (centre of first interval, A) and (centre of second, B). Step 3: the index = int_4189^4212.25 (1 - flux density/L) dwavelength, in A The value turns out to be -0.4 A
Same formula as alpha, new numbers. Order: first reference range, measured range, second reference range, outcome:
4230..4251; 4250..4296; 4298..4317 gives -0.05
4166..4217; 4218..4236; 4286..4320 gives 0.00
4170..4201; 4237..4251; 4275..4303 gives 0.00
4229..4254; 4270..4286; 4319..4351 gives -0.04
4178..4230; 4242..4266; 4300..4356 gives -0.04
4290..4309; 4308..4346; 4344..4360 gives 0.01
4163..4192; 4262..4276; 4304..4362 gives -0.03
